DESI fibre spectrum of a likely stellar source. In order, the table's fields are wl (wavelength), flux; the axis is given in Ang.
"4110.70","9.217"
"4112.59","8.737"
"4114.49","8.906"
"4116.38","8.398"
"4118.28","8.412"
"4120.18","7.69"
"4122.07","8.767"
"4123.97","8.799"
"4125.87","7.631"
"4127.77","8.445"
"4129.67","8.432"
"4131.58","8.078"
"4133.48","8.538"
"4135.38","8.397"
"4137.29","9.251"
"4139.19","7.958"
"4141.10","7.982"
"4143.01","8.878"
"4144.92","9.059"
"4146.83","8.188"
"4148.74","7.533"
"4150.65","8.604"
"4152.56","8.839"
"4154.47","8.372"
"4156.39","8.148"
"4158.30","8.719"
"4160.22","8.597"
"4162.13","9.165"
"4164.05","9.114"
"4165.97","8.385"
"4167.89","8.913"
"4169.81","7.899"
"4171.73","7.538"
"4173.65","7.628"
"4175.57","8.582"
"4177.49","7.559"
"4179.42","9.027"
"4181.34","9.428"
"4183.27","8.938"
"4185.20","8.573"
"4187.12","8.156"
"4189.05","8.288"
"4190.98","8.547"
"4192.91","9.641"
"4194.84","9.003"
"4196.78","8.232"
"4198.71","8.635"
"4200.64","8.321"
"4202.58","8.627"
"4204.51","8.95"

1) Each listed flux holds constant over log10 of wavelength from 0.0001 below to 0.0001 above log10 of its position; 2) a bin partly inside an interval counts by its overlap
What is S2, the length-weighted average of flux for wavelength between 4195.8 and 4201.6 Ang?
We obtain 8.4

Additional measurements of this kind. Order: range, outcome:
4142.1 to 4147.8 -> 8.7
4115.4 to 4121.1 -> 8.17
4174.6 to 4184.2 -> 8.71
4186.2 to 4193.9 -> 8.66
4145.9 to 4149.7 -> 7.86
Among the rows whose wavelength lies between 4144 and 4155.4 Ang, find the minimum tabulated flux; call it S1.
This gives 7.533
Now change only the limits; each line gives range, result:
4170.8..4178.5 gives 7.538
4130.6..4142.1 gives 7.958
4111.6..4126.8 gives 7.631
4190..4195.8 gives 8.547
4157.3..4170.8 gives 7.899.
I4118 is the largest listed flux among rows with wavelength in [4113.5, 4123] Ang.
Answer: 8.906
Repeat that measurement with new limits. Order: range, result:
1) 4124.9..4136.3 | 8.538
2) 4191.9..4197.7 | 9.641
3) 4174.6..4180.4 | 9.027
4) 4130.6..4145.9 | 9.251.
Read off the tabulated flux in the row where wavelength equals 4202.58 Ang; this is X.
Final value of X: 8.627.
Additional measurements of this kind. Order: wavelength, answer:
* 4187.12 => 8.156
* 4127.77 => 8.445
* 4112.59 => 8.737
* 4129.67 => 8.432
